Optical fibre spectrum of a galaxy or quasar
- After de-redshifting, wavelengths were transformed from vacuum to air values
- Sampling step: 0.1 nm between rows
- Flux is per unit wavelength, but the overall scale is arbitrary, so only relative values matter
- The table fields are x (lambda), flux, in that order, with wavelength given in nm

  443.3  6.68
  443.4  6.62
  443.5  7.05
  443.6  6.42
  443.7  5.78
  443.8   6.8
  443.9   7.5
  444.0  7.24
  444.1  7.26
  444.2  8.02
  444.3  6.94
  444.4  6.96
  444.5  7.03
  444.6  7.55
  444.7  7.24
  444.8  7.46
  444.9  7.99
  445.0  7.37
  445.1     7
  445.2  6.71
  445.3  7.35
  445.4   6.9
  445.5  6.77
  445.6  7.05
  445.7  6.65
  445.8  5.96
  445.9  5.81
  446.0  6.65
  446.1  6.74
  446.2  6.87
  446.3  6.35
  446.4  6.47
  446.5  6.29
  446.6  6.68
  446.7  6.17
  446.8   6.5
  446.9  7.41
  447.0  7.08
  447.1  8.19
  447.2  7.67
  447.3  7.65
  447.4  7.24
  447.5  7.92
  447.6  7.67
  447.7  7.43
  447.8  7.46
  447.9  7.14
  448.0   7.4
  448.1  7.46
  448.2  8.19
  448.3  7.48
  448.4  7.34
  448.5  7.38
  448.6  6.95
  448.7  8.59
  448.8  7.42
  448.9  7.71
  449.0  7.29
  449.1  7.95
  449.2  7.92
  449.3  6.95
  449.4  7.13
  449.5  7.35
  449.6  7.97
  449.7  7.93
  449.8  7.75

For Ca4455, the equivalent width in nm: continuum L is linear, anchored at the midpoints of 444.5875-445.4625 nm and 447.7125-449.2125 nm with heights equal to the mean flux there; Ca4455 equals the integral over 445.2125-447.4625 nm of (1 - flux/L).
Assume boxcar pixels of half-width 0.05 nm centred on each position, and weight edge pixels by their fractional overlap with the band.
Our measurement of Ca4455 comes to 0.165 nm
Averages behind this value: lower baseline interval 7.27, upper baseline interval 7.57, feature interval 6.84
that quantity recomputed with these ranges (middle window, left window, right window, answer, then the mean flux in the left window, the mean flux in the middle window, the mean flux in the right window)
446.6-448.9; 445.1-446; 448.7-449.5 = -0.070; 6.67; 7.43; 7.54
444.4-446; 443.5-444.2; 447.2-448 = 0.035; 6.93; 6.98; 7.51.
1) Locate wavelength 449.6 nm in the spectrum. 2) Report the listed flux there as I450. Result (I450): 7.97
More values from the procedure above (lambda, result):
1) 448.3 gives 7.48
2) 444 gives 7.24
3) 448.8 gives 7.42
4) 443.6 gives 6.42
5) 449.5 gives 7.35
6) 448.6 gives 6.95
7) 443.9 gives 7.5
